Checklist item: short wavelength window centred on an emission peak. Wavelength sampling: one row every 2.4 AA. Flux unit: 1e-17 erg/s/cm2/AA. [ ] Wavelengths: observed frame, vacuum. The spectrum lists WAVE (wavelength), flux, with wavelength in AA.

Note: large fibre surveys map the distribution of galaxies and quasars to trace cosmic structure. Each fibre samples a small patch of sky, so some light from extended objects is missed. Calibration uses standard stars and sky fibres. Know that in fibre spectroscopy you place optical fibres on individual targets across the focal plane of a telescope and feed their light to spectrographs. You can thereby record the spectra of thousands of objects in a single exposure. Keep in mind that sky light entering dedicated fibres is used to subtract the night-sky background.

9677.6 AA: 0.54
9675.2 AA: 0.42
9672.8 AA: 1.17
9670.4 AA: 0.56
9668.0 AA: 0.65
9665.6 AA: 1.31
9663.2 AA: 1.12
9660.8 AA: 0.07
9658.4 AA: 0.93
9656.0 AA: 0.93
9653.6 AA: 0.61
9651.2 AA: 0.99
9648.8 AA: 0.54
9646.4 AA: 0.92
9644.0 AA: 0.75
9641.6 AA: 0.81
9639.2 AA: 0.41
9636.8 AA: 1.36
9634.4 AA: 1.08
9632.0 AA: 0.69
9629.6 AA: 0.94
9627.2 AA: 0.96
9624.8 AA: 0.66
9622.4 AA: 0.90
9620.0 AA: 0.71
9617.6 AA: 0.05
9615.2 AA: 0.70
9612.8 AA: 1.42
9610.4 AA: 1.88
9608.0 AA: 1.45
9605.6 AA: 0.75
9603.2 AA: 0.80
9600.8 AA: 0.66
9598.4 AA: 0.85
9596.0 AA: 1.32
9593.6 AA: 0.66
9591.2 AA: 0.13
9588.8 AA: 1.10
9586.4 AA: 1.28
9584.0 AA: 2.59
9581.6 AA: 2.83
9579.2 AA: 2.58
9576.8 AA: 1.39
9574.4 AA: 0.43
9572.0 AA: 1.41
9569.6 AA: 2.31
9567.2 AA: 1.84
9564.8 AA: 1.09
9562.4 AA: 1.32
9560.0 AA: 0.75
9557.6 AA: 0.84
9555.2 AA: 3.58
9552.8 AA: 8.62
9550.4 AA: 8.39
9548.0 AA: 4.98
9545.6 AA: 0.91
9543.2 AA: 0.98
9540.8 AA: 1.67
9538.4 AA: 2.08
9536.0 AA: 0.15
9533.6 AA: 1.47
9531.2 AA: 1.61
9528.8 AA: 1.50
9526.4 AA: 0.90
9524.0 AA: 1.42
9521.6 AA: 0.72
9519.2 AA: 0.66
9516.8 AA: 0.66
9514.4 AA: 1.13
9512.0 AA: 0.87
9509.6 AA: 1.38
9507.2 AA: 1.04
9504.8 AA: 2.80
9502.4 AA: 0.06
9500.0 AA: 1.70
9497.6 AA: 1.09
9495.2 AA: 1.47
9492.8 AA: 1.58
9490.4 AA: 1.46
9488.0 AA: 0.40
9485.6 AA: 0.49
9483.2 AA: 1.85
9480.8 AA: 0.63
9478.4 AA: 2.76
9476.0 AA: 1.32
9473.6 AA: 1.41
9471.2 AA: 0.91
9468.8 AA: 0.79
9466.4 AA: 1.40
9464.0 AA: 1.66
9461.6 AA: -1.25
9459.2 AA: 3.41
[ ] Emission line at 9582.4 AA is [N II]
